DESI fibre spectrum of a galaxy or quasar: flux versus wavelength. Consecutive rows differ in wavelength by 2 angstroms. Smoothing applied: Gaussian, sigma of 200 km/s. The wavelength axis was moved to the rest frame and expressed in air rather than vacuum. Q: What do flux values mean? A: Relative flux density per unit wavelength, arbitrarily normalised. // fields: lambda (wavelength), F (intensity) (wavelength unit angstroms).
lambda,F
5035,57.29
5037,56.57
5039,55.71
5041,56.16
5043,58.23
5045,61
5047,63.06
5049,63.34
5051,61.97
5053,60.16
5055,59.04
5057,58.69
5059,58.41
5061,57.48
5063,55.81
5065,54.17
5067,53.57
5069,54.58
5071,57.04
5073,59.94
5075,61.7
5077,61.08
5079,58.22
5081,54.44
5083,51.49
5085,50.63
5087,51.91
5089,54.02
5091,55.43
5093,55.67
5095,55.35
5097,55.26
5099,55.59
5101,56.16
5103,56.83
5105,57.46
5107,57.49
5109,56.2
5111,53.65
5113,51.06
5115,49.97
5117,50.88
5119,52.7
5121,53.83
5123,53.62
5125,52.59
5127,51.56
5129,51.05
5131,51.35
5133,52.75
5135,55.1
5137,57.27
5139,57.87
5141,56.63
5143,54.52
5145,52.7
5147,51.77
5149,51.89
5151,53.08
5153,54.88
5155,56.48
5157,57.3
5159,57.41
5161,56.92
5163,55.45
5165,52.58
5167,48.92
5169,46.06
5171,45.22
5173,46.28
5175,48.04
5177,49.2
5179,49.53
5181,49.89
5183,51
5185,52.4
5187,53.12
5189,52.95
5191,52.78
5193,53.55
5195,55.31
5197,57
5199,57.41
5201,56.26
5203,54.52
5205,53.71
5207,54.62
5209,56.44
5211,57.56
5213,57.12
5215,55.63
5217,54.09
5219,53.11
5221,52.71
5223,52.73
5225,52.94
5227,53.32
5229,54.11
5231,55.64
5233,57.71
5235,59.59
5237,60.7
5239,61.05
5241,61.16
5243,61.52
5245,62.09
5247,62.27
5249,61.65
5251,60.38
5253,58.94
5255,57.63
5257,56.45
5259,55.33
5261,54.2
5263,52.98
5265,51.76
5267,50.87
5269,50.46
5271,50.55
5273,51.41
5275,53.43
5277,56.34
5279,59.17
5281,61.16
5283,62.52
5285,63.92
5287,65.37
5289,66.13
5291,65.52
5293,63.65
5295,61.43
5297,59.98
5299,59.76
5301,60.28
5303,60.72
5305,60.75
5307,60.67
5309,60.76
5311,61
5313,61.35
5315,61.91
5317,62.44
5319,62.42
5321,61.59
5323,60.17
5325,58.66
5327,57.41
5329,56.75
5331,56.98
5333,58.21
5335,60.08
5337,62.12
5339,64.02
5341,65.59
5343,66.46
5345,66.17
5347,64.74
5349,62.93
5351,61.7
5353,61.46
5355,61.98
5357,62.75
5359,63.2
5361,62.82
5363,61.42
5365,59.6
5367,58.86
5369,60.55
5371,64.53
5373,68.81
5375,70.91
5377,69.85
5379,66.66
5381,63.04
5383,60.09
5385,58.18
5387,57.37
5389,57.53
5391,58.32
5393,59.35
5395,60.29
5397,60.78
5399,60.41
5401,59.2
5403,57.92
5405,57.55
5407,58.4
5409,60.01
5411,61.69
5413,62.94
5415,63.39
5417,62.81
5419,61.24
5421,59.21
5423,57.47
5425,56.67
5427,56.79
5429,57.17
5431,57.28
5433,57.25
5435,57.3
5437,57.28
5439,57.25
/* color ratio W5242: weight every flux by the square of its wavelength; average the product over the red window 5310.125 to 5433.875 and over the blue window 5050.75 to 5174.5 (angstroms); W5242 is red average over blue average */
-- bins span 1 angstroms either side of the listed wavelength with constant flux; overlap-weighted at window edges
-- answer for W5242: 1.24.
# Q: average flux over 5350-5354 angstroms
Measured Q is 61.6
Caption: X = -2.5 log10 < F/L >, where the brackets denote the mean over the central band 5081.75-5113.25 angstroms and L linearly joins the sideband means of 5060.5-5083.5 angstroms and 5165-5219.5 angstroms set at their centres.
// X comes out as 0.02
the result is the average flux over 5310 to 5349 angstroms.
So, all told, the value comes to 61.5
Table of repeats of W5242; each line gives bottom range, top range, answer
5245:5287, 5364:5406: 1.13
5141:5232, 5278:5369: 1.22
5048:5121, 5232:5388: 1.18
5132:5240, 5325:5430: 1.22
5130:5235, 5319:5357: 1.22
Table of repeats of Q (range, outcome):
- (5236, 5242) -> 61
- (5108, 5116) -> 52.7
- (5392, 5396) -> 59.8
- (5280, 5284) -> 61.8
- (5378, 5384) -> 63.3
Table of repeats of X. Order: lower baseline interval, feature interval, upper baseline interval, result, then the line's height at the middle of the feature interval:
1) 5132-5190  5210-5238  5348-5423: -0.01 mag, 55.1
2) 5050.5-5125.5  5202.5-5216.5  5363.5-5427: 0.04 mag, 57.8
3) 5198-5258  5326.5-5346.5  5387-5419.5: -0.05 mag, 58.9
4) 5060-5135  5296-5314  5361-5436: -0.03 mag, 58.8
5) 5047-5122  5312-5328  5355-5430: -0.02 mag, 59.9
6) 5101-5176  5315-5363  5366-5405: -0.03 mag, 60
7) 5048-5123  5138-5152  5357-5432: 0.06 mag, 56.9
